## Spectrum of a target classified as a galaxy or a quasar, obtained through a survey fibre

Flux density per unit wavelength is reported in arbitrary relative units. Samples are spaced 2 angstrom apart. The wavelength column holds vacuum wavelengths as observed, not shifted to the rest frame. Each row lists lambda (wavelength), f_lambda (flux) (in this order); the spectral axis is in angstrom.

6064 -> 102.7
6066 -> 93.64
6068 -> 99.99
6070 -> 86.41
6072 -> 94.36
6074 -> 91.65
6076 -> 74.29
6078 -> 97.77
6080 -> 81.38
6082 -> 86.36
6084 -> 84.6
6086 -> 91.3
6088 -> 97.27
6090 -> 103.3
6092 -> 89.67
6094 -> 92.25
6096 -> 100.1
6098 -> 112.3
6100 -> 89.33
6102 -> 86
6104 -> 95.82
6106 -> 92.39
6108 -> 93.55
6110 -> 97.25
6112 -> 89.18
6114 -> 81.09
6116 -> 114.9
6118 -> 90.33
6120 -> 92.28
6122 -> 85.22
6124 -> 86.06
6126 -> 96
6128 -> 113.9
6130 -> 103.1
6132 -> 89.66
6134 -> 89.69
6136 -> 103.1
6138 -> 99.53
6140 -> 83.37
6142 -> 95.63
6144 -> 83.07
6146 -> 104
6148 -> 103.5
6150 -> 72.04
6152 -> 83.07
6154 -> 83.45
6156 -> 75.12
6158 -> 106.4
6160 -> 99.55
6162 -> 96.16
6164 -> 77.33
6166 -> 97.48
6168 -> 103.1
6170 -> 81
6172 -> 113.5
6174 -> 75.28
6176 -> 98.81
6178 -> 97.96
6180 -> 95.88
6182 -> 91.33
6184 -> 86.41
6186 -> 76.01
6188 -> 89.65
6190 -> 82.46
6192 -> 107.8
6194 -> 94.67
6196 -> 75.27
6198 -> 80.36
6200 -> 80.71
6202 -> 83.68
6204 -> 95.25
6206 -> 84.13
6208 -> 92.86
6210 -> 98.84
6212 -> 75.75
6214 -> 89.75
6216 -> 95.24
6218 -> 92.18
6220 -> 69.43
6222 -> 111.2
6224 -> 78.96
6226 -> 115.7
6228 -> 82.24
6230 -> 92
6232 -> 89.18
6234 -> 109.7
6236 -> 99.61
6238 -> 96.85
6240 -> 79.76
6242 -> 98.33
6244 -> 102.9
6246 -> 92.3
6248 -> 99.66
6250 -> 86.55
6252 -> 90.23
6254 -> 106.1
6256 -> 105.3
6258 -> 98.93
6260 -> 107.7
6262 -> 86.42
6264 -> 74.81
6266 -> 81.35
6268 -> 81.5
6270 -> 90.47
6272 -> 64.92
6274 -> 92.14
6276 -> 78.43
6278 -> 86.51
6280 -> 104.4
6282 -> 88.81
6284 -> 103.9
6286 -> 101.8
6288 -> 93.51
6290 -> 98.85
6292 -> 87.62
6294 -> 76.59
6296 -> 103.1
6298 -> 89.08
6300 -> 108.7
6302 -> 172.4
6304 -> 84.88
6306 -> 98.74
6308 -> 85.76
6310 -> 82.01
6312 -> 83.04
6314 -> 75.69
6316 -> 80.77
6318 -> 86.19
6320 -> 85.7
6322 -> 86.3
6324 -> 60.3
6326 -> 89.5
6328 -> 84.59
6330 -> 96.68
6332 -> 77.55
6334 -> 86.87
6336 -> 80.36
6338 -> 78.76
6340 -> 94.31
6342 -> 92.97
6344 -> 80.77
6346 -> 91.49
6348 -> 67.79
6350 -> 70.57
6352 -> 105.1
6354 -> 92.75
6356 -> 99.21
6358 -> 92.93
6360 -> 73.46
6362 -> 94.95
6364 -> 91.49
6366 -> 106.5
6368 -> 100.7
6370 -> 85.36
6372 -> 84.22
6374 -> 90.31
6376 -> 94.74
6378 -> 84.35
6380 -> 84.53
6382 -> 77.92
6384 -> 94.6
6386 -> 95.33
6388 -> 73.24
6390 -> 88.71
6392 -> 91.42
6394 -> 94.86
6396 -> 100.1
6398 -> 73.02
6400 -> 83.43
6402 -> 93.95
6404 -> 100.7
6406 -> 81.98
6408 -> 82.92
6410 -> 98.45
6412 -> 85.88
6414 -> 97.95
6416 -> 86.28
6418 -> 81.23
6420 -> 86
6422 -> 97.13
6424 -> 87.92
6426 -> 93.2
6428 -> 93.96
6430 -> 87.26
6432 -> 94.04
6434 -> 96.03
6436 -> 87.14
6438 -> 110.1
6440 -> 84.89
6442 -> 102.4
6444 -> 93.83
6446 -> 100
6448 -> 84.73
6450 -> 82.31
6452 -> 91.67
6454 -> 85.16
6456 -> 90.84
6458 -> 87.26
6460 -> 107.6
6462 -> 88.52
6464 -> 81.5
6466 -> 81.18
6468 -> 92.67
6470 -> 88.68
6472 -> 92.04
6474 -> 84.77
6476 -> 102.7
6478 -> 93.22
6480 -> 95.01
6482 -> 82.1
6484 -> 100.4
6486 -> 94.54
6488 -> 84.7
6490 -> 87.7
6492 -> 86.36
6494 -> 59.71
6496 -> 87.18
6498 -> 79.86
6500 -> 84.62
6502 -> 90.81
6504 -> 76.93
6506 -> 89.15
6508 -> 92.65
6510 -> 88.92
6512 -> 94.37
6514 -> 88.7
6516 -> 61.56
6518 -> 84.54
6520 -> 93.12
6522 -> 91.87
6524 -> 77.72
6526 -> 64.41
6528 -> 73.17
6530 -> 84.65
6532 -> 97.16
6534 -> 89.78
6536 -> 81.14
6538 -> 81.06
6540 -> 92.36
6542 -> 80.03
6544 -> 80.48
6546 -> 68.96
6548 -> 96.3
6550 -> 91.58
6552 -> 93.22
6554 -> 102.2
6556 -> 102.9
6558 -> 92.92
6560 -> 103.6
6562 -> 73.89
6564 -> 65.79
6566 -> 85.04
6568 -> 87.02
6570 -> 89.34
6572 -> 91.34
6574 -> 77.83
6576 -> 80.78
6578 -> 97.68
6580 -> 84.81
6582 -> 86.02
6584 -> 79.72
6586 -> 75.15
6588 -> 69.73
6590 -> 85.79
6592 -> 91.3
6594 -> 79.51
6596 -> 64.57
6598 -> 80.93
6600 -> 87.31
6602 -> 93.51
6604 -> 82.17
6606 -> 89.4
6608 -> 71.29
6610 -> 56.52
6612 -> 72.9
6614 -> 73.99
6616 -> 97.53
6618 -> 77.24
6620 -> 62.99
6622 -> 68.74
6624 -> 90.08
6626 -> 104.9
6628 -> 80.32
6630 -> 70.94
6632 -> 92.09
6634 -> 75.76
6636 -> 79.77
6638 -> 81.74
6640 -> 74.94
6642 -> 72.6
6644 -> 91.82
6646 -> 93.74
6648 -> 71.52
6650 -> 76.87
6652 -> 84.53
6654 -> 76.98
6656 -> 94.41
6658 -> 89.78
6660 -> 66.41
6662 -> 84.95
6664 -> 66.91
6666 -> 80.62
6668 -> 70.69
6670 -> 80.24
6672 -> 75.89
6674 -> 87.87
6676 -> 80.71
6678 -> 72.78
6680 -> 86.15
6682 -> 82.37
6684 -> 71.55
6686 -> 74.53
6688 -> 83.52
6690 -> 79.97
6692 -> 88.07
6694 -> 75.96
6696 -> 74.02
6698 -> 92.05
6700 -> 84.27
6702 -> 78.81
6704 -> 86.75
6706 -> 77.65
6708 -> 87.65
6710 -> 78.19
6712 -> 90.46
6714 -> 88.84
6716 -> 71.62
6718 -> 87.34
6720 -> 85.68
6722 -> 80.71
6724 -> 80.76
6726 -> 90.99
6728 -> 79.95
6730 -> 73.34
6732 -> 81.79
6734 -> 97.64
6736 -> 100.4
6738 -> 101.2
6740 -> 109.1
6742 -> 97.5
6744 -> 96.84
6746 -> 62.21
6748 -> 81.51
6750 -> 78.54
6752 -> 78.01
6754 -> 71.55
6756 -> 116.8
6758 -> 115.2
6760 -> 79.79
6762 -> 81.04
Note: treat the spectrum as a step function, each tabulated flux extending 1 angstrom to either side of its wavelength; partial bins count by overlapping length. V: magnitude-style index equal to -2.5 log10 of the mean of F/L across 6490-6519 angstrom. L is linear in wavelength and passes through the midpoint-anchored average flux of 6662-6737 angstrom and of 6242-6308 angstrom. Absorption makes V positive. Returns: 0.06 mag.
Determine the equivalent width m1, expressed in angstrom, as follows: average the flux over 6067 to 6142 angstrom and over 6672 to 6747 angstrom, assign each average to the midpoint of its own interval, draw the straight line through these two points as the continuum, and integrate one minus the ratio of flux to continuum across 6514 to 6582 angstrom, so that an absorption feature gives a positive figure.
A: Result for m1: 0.9 angstrom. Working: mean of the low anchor 93.4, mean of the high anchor 84.2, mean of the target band 85.5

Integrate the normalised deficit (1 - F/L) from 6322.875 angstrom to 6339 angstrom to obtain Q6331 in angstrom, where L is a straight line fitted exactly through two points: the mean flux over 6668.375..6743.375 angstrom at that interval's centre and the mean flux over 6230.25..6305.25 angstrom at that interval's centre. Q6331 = 2.0 angstrom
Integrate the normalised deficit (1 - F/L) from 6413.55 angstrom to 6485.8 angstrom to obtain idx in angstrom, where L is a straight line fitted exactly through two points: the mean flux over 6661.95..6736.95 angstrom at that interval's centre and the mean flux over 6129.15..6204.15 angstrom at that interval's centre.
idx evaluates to -4.5 angstrom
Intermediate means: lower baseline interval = 90.8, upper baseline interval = 81.8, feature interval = 91.4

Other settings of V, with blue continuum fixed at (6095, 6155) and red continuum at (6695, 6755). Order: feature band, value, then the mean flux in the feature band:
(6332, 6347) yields 0.06 mag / 85.9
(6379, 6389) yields 0.06 mag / 85.1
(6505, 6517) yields 0.03 mag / 85.9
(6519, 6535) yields 0.05 mag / 84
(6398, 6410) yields 0.02 mag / 88.1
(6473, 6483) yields -0.04 mag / 91.6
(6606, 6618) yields 0.14 mag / 75.9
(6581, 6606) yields 0.07 mag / 81.6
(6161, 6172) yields 0.00 mag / 93.1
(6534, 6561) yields -0.03 mag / 89.8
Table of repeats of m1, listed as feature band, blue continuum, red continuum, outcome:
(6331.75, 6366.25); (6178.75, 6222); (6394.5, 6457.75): 0.9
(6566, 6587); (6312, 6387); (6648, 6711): -0.7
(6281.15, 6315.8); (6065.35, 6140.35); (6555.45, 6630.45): -2.7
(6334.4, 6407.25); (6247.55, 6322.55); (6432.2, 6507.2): 2.0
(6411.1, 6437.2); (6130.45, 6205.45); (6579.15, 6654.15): -1.8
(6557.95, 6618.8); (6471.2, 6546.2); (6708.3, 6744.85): 3.2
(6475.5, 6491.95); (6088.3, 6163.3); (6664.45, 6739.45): -0.9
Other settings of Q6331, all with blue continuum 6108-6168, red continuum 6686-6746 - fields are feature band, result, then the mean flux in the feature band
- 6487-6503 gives 1.06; 82.6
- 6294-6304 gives -2.18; 111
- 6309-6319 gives 1.02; 81.5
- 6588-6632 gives 3.47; 80.1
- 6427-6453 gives -1.11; 93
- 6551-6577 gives -0.17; 88.1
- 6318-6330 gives 1.01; 83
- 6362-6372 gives -0.52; 94.7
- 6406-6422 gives 0.17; 88.5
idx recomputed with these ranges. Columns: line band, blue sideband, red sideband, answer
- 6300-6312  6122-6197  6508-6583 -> -1.8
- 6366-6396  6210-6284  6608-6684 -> -0.7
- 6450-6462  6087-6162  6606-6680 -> -0.9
